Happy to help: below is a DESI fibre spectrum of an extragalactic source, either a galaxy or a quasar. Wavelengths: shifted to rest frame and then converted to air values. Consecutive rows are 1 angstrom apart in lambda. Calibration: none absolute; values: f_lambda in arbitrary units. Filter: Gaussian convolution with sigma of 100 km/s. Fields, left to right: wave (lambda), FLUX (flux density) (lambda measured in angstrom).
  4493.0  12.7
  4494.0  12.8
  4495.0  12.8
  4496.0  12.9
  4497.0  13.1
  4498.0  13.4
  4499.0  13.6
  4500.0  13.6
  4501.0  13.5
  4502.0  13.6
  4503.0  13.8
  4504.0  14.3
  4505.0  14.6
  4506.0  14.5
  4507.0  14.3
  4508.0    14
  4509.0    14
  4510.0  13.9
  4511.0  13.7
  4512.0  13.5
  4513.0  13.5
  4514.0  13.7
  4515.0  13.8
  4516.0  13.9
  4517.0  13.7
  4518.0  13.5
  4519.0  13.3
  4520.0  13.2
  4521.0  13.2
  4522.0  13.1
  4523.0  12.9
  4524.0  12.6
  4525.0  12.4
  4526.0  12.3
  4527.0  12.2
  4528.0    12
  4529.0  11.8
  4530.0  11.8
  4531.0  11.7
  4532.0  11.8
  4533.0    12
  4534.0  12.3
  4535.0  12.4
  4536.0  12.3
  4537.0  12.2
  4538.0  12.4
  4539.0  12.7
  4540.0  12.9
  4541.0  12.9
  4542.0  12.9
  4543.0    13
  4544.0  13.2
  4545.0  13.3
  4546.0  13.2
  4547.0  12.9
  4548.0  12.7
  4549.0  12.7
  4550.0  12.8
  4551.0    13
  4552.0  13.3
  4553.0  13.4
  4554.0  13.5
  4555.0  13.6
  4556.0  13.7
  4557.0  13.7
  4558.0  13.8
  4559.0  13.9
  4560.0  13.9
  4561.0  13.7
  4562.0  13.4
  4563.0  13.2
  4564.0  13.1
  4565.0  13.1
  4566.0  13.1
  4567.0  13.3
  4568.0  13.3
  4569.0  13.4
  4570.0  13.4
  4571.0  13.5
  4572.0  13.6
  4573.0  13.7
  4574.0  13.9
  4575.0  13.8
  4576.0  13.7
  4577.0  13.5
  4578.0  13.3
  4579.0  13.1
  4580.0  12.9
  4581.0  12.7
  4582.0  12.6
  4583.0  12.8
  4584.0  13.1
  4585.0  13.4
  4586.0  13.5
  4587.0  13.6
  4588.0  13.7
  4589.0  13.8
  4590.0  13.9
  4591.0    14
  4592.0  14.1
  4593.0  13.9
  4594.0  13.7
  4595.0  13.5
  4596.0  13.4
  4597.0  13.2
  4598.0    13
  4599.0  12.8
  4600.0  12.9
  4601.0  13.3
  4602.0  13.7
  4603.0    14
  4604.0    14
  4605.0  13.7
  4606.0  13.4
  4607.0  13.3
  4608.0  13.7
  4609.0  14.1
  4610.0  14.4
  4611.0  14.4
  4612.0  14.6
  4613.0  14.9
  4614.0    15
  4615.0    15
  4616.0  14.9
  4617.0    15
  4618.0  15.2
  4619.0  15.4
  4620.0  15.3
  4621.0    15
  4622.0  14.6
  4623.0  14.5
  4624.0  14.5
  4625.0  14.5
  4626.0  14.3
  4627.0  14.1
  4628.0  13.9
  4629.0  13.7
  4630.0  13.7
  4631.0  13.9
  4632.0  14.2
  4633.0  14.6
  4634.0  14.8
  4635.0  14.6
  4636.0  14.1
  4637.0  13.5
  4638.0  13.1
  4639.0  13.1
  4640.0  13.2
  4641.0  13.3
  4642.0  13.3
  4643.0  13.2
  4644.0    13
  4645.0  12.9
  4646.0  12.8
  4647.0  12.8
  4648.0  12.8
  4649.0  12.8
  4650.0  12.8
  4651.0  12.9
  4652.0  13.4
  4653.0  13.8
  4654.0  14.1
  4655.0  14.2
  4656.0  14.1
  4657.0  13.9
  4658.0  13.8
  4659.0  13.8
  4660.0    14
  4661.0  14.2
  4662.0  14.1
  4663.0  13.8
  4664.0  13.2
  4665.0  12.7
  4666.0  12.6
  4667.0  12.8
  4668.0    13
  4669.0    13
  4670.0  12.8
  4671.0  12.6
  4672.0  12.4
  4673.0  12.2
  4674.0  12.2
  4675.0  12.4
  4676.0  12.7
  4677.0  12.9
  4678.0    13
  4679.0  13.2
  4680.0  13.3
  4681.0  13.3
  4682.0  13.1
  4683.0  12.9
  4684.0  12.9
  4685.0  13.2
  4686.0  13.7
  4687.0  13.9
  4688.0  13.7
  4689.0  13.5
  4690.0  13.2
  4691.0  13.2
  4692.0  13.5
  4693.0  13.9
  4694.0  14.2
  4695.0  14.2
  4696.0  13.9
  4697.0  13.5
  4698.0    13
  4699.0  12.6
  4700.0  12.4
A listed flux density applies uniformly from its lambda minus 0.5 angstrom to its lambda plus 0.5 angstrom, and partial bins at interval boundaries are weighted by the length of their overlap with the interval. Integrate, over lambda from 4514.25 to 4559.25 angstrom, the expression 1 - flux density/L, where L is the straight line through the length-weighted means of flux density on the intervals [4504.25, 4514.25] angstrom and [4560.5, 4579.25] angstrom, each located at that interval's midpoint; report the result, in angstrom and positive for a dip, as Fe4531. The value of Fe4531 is 2.8 angstrom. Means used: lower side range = 14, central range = 12.9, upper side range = 13.4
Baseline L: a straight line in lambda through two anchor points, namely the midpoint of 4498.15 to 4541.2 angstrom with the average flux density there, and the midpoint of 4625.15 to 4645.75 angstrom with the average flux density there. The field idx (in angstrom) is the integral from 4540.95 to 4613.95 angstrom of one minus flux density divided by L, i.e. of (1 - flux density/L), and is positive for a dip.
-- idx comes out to -0.3 angstrom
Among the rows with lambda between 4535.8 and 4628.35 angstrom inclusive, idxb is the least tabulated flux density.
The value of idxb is 12.2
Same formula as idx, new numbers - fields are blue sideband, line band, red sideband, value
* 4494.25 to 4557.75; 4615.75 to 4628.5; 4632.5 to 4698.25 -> -1.4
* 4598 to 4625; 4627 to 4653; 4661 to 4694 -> 0.6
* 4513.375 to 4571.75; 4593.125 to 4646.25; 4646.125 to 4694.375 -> -3.3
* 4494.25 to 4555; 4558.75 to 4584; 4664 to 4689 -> -0.6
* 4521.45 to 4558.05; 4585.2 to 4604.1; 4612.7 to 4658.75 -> -0.2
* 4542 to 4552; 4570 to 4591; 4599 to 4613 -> 0.1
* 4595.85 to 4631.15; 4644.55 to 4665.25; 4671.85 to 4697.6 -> 0.2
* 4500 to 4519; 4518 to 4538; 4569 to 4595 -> 1.9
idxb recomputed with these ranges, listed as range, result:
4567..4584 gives 12.6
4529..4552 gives 11.7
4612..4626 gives 14.3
